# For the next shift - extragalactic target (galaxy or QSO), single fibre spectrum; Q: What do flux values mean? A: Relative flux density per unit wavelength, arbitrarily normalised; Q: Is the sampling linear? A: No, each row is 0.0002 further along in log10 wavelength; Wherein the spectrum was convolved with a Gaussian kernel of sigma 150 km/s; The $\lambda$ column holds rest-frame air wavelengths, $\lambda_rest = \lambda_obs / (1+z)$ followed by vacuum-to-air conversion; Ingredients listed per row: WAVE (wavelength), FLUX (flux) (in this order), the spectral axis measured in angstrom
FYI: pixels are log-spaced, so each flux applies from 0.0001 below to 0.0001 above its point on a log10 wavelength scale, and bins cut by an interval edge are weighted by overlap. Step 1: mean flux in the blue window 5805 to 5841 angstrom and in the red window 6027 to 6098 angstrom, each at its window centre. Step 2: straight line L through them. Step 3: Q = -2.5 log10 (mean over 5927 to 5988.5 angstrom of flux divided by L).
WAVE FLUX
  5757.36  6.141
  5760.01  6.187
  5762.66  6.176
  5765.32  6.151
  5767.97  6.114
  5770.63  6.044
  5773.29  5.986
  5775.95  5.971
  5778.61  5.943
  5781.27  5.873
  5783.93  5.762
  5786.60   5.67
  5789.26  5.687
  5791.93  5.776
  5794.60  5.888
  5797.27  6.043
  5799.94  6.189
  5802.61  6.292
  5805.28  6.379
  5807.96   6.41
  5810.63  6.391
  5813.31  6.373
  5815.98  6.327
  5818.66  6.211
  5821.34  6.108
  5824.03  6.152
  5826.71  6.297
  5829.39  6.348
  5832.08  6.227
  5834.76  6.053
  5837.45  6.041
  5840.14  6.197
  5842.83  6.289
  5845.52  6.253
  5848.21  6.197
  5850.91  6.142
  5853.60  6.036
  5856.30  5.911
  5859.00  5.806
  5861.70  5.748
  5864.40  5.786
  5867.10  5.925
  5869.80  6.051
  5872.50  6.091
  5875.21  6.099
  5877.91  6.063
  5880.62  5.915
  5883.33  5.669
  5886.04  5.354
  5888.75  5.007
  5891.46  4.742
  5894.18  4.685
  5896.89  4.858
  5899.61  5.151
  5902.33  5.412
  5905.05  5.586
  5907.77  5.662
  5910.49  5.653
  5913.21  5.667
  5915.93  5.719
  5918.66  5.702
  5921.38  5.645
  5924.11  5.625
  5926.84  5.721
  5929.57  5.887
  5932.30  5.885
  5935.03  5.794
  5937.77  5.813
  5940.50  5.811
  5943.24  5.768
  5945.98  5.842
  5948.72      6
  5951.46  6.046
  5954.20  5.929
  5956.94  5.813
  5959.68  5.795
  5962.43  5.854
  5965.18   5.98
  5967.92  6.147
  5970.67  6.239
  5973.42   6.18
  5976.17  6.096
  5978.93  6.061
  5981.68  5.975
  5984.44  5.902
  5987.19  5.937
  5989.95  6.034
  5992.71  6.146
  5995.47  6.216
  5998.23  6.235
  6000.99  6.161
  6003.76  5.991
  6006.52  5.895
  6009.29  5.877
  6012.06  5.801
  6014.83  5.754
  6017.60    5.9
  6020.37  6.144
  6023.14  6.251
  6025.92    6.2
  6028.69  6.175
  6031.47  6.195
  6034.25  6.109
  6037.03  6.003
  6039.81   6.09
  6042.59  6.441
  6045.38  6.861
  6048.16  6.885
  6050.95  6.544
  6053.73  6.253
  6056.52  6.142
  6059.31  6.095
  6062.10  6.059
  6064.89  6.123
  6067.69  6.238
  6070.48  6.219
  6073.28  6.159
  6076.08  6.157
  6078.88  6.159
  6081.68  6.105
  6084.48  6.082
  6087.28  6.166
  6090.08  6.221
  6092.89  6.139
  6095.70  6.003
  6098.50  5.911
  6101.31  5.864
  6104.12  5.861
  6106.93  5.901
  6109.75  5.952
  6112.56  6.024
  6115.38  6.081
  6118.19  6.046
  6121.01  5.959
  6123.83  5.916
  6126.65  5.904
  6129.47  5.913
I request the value 0.052 mag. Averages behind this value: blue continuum 6.25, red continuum 6.22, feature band 5.94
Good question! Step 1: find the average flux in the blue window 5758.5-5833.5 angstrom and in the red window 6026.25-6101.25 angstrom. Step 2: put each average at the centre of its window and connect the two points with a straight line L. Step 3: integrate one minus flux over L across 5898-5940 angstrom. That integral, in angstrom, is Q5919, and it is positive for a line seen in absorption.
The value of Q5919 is 3.4 angstrom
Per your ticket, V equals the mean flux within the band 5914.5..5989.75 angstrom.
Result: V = 5.9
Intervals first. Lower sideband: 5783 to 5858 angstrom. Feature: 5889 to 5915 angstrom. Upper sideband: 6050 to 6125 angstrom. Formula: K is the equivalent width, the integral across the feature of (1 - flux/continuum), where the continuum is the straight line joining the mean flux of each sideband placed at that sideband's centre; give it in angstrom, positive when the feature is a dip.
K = 3.6 angstrom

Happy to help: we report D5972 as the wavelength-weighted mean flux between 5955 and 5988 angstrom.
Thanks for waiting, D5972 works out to 6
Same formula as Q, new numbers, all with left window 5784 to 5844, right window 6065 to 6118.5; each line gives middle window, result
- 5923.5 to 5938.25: 0.058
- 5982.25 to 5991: 0.025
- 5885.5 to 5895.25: 0.238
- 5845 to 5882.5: 0.025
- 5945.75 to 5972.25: 0.024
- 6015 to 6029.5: -0.003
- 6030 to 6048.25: -0.043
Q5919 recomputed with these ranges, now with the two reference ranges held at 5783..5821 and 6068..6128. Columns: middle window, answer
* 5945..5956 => 0.2 angstrom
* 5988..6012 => 0.0 angstrom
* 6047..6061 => -0.7 angstrom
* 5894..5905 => 1.7 angstrom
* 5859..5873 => 0.4 angstrom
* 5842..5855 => -0.2 angstrom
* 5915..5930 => 0.9 angstrom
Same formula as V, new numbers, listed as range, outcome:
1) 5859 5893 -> 5.7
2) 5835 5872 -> 6.03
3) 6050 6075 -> 6.2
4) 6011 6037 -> 6.06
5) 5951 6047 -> 6.07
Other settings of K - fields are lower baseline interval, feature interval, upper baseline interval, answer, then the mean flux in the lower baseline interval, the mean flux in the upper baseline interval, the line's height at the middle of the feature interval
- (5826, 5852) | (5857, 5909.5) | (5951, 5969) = 4.66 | 6.2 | 5.93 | 6.1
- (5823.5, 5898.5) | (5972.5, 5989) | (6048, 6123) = -0.09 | 5.85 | 6.11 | 5.99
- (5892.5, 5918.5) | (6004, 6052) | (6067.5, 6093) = -1.99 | 5.38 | 6.16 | 5.93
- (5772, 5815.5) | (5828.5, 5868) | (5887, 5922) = -2.51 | 6.05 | 5.34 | 5.7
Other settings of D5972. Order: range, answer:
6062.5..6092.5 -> 6.16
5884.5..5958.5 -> 5.59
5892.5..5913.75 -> 5.31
